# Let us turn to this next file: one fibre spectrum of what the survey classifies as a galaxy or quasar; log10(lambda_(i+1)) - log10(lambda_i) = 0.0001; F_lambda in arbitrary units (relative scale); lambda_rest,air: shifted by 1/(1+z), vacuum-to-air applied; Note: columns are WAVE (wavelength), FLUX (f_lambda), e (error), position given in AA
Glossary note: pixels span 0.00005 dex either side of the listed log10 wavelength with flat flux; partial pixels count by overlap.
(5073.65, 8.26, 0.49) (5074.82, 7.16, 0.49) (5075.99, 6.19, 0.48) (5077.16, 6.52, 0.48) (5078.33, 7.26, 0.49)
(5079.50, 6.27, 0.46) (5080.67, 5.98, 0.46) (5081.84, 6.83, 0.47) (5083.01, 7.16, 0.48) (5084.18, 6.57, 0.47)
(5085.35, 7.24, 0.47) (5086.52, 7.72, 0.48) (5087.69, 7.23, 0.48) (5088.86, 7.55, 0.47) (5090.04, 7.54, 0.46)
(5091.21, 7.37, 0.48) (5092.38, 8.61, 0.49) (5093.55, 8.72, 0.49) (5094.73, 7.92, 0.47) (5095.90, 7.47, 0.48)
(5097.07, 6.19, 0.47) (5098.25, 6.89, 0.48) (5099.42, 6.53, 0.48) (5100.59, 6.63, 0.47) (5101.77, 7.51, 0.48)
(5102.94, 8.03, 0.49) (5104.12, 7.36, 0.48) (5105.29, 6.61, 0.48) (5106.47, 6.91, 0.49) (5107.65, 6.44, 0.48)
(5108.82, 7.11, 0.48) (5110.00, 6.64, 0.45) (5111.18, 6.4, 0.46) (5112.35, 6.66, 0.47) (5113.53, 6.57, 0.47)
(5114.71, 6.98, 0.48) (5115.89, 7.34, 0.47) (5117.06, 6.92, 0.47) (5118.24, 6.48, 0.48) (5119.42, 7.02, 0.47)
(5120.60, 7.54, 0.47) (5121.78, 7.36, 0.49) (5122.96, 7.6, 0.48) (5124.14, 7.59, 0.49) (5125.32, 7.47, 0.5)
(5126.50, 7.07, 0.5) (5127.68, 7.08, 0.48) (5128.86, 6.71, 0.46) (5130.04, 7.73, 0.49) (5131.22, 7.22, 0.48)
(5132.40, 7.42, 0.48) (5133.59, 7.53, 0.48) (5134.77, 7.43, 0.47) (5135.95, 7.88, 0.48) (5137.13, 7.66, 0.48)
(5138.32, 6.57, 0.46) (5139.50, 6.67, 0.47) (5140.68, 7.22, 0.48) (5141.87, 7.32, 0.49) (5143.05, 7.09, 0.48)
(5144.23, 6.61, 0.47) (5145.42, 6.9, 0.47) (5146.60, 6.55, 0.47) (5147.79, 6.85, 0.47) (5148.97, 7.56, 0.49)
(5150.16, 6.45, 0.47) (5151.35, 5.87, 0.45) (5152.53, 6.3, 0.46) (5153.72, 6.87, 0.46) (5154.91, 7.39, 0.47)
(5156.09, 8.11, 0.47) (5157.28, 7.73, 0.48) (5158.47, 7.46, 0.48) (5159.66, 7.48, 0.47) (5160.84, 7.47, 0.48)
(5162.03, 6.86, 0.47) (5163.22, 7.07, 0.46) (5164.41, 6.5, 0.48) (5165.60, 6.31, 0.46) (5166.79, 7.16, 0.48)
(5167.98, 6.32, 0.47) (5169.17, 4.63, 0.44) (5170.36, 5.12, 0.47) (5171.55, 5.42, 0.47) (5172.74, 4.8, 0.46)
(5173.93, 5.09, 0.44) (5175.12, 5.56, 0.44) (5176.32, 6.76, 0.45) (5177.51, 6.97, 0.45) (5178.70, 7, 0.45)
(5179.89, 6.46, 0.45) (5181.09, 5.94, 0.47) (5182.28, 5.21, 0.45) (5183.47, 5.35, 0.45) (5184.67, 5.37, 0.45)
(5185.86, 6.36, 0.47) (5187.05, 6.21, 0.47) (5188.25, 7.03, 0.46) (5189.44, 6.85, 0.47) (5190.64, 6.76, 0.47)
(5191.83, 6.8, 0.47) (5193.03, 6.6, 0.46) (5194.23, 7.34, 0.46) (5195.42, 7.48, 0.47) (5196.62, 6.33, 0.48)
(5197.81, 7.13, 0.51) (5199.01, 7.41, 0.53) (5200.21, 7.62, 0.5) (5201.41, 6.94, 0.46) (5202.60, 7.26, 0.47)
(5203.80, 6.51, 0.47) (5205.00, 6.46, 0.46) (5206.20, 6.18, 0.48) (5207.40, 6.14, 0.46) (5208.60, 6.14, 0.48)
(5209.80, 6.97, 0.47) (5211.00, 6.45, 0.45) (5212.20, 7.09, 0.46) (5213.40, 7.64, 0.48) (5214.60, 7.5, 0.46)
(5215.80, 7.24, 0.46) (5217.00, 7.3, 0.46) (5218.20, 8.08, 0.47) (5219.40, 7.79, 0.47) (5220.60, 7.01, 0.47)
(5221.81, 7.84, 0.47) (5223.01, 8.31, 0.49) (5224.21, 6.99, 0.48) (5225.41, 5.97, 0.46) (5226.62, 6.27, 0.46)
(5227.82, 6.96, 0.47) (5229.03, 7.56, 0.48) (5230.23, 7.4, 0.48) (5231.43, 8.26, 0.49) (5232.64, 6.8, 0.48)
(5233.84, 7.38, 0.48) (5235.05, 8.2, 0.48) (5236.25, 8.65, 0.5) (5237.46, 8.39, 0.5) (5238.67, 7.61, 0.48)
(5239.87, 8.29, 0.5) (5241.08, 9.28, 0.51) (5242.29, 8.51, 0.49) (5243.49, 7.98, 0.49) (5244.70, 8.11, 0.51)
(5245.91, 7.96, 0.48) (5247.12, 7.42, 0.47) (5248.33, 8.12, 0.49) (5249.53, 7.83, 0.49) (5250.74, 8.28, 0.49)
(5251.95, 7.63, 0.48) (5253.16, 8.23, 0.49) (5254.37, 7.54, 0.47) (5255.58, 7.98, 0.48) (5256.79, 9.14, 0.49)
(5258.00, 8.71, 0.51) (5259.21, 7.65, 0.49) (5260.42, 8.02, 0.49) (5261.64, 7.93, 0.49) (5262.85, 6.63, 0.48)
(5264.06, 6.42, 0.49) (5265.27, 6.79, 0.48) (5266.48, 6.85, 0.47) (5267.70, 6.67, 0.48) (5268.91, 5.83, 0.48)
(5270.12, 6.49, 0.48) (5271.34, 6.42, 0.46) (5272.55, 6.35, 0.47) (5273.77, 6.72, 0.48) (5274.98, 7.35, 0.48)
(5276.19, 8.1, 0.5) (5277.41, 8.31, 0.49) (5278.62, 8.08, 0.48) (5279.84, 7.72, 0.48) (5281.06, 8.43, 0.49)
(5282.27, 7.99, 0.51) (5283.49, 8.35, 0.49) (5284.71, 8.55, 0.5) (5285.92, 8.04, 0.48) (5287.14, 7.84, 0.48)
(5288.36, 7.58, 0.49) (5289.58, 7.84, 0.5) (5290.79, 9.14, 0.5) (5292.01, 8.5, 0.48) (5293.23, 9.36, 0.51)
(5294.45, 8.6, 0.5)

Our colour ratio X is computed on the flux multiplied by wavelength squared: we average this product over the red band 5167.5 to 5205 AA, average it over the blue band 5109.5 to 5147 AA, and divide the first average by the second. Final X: 0.9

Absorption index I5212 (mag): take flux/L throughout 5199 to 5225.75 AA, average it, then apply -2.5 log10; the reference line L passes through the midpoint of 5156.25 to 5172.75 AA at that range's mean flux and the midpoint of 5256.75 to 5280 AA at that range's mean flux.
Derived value -0.03 mag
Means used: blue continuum 6.55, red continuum 7.26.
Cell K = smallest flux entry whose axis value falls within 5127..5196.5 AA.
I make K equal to 4.63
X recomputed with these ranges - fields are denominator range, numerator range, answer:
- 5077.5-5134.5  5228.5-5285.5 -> 1.15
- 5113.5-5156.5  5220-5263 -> 1.15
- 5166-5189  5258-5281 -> 1.25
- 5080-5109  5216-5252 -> 1.13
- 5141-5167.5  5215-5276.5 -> 1.12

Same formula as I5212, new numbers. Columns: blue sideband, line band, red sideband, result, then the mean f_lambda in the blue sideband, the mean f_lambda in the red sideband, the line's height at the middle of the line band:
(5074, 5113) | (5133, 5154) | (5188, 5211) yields 0.00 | 7.07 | 6.83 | 6.96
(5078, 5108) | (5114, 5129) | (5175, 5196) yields -0.03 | 7.18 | 6.47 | 6.96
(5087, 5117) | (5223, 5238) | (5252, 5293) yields 0.01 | 7.17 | 7.66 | 7.54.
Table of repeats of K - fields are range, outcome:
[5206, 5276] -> 5.83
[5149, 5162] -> 5.87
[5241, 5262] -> 7.42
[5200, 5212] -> 6.14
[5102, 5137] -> 6.4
